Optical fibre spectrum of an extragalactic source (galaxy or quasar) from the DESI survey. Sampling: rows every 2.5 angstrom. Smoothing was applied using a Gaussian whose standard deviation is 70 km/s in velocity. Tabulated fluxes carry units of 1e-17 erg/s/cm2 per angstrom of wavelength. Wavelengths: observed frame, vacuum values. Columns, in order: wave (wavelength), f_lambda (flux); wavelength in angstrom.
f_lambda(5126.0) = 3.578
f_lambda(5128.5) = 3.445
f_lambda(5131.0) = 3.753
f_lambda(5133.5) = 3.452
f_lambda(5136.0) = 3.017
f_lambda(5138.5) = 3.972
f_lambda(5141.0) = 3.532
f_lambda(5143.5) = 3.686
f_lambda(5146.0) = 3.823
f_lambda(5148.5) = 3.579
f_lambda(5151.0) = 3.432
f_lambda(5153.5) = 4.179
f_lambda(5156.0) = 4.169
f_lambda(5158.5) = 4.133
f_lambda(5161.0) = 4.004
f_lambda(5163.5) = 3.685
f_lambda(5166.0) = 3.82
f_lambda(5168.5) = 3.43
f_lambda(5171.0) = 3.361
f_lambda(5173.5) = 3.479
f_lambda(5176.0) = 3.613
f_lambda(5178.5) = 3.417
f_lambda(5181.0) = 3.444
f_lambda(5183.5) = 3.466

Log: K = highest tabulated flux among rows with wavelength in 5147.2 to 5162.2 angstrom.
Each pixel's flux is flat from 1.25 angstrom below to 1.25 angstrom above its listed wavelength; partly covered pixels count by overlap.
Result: 4.179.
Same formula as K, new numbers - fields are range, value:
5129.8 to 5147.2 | 3.972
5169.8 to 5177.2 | 3.613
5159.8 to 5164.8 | 4.004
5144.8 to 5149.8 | 3.823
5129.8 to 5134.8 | 3.753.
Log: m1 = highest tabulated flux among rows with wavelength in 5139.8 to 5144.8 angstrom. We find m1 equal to 3.686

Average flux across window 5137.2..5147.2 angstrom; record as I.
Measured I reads 3.75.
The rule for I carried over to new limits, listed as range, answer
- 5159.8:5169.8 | 3.73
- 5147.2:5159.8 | 3.9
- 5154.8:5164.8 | 4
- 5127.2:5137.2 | 3.42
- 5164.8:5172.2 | 3.54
